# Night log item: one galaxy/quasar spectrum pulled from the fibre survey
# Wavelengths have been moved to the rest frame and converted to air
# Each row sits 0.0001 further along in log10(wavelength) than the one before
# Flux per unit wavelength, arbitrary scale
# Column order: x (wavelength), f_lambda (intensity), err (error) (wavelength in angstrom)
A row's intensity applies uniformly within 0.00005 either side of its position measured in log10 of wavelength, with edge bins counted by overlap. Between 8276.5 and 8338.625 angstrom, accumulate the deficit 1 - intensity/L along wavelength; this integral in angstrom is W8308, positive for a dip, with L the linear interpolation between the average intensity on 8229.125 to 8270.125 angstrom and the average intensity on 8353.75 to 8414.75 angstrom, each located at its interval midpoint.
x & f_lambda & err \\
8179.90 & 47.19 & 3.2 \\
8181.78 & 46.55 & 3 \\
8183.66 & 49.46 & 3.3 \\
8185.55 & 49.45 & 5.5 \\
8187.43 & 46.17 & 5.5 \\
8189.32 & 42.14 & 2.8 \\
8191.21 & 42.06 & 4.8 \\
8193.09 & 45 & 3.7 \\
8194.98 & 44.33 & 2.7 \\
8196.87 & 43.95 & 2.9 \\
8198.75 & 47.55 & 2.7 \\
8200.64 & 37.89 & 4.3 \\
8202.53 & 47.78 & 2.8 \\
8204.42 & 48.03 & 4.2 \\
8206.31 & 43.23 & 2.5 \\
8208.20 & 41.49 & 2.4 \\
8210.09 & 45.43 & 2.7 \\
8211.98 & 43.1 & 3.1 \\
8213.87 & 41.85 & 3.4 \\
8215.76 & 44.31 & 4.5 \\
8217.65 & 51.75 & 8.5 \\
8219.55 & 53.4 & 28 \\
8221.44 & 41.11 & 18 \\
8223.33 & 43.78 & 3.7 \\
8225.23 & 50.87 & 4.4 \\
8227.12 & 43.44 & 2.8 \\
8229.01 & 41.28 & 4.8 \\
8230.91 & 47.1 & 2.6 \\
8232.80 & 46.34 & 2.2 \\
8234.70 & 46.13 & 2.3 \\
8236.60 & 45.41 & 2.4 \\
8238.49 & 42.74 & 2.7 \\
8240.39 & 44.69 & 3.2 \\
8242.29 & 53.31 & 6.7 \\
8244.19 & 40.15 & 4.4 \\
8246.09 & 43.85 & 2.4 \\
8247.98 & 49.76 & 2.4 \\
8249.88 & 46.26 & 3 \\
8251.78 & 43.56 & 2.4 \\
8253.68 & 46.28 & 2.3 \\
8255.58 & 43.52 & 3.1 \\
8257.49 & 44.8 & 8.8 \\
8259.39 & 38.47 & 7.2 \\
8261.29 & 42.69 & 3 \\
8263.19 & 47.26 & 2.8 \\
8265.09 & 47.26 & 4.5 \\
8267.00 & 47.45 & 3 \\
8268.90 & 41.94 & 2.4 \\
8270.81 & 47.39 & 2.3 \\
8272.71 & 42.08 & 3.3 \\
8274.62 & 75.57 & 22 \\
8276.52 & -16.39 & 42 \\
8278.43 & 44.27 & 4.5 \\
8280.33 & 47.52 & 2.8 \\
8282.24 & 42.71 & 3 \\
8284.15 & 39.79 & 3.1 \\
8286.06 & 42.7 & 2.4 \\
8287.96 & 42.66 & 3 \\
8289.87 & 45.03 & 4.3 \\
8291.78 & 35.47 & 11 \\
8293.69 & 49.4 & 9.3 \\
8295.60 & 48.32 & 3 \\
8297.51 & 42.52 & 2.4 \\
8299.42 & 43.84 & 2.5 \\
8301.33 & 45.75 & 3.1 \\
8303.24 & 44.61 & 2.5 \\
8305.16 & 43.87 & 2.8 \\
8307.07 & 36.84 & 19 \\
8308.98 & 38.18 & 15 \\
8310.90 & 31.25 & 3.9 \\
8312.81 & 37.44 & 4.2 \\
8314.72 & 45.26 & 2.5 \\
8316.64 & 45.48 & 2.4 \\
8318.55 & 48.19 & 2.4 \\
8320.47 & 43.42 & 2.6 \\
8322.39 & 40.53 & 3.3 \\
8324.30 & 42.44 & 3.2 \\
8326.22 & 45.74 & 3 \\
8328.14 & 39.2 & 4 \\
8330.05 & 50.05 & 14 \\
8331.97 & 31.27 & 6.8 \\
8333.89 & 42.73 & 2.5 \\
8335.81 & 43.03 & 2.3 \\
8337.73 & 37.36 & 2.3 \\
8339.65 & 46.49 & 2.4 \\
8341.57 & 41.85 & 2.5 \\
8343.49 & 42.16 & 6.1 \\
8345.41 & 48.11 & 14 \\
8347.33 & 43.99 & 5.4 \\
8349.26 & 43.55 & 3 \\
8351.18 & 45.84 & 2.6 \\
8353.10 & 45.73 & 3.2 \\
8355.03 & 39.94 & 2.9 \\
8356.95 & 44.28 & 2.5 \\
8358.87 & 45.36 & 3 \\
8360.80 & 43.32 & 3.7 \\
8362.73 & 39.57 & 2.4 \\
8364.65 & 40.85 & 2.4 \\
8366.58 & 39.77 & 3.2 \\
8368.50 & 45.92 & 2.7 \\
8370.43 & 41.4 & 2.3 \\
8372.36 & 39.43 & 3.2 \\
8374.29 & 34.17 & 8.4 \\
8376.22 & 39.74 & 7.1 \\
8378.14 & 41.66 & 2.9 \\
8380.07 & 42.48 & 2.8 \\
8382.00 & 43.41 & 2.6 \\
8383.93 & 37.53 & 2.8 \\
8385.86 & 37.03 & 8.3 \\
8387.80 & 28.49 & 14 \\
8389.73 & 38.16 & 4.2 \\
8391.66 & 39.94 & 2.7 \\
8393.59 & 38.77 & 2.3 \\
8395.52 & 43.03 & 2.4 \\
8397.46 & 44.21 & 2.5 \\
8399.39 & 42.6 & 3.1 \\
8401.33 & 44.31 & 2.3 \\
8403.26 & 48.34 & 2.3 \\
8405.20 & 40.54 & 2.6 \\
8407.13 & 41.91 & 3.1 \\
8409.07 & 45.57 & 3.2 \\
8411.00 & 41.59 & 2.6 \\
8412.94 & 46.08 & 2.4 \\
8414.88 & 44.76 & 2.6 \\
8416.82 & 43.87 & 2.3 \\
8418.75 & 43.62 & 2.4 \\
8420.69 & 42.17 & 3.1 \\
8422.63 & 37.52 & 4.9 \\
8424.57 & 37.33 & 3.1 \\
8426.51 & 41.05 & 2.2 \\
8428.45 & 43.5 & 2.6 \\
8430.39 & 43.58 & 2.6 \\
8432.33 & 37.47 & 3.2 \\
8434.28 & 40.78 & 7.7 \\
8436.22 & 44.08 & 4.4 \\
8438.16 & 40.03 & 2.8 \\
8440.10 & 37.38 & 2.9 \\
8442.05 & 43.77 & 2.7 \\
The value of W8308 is 2.8 angstrom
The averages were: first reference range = 45.1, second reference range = 41.3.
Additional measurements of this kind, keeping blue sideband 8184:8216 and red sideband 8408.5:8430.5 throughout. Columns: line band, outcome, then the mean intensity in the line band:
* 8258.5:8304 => 0.9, 42.9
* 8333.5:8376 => 0.6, 42.4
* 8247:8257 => -0.4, 45.8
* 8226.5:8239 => -0.2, 44.7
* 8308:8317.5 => 0.9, 39.5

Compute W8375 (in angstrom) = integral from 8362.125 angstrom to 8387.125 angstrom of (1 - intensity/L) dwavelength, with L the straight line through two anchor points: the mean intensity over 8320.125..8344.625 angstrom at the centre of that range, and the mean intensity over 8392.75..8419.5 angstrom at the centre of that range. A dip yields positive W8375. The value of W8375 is 1.6 angstrom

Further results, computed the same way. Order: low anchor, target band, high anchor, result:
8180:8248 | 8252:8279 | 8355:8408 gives 1.0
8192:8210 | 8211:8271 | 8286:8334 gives -2.3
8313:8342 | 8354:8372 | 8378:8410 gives -0.2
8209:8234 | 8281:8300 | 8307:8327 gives -0.3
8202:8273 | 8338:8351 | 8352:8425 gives -0.5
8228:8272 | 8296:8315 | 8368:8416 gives 1.1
